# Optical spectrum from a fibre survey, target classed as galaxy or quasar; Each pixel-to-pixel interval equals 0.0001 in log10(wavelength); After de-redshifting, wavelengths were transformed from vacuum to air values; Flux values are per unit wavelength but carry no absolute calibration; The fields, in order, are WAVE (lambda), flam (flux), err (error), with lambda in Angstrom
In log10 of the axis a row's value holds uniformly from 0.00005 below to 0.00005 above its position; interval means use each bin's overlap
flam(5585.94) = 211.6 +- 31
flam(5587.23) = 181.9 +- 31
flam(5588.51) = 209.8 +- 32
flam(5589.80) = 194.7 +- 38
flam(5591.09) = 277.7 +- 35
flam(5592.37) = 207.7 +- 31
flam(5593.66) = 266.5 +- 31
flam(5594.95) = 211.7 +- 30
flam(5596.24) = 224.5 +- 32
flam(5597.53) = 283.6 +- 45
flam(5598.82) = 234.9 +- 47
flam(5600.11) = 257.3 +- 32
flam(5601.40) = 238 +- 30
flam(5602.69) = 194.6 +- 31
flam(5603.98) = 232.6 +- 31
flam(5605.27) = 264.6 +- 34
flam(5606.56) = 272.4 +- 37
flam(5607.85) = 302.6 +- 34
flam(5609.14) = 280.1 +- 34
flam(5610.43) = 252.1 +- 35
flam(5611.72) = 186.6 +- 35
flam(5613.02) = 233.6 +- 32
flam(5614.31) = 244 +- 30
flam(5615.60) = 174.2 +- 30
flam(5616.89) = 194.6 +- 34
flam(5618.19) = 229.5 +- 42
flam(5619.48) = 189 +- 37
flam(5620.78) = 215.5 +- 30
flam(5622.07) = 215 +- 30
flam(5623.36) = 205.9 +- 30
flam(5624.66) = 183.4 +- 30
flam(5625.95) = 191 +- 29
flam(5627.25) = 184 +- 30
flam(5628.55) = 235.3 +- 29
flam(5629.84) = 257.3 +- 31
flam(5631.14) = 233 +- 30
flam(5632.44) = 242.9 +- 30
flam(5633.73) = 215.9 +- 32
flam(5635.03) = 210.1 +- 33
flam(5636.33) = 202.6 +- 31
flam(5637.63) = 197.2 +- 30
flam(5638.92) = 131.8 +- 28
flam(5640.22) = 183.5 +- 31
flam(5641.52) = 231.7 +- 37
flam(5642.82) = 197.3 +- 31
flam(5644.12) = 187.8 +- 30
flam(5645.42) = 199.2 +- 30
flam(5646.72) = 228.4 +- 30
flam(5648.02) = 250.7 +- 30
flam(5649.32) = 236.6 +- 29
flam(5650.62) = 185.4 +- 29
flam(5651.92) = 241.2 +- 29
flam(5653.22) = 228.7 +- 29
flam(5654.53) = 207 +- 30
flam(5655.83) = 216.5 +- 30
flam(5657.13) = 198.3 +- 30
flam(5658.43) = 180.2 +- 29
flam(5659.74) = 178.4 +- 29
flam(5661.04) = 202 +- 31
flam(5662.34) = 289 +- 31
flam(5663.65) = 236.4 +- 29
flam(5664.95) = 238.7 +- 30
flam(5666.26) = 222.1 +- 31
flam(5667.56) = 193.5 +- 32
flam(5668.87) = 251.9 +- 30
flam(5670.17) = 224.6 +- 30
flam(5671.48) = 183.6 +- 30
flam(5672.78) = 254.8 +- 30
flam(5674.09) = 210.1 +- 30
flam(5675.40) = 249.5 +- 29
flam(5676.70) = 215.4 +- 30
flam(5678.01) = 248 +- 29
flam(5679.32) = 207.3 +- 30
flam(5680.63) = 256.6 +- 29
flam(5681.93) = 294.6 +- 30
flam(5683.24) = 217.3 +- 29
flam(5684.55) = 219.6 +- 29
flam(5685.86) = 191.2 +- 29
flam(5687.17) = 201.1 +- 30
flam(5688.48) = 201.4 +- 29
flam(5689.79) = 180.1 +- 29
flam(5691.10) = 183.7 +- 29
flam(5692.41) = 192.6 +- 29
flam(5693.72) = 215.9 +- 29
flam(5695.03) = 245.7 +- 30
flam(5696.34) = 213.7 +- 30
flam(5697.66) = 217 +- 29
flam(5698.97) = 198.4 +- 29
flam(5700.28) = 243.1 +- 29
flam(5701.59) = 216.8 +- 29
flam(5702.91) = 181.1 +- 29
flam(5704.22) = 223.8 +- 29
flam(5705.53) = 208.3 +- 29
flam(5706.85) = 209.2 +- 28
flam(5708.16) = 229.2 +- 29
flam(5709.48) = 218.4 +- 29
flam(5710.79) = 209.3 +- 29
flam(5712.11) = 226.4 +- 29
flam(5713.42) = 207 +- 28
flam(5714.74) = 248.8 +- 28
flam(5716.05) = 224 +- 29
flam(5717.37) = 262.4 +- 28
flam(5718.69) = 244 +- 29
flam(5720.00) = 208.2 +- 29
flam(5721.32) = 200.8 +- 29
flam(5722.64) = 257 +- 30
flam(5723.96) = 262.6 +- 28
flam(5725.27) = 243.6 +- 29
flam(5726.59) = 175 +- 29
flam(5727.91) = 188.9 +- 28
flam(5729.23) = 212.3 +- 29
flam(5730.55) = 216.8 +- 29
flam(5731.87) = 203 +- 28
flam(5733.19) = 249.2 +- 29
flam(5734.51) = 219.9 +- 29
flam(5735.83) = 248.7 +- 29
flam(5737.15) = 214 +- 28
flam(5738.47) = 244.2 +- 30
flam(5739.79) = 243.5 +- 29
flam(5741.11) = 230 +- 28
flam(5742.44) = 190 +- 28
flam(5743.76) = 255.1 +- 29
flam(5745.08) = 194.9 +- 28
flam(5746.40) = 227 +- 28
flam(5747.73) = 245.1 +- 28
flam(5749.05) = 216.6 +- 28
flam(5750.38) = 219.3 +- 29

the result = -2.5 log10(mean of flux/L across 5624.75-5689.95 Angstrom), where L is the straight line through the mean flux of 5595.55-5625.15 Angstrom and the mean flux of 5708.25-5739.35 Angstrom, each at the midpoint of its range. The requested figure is 0.06 mag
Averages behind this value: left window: 231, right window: 226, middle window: 217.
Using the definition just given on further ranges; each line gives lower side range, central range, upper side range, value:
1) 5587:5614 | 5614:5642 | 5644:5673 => 0.113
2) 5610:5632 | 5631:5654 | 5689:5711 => 0.008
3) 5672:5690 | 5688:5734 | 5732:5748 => 0.047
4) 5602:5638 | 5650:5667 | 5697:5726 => 0.032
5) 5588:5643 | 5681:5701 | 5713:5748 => 0.051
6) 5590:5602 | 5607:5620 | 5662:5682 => 0.050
